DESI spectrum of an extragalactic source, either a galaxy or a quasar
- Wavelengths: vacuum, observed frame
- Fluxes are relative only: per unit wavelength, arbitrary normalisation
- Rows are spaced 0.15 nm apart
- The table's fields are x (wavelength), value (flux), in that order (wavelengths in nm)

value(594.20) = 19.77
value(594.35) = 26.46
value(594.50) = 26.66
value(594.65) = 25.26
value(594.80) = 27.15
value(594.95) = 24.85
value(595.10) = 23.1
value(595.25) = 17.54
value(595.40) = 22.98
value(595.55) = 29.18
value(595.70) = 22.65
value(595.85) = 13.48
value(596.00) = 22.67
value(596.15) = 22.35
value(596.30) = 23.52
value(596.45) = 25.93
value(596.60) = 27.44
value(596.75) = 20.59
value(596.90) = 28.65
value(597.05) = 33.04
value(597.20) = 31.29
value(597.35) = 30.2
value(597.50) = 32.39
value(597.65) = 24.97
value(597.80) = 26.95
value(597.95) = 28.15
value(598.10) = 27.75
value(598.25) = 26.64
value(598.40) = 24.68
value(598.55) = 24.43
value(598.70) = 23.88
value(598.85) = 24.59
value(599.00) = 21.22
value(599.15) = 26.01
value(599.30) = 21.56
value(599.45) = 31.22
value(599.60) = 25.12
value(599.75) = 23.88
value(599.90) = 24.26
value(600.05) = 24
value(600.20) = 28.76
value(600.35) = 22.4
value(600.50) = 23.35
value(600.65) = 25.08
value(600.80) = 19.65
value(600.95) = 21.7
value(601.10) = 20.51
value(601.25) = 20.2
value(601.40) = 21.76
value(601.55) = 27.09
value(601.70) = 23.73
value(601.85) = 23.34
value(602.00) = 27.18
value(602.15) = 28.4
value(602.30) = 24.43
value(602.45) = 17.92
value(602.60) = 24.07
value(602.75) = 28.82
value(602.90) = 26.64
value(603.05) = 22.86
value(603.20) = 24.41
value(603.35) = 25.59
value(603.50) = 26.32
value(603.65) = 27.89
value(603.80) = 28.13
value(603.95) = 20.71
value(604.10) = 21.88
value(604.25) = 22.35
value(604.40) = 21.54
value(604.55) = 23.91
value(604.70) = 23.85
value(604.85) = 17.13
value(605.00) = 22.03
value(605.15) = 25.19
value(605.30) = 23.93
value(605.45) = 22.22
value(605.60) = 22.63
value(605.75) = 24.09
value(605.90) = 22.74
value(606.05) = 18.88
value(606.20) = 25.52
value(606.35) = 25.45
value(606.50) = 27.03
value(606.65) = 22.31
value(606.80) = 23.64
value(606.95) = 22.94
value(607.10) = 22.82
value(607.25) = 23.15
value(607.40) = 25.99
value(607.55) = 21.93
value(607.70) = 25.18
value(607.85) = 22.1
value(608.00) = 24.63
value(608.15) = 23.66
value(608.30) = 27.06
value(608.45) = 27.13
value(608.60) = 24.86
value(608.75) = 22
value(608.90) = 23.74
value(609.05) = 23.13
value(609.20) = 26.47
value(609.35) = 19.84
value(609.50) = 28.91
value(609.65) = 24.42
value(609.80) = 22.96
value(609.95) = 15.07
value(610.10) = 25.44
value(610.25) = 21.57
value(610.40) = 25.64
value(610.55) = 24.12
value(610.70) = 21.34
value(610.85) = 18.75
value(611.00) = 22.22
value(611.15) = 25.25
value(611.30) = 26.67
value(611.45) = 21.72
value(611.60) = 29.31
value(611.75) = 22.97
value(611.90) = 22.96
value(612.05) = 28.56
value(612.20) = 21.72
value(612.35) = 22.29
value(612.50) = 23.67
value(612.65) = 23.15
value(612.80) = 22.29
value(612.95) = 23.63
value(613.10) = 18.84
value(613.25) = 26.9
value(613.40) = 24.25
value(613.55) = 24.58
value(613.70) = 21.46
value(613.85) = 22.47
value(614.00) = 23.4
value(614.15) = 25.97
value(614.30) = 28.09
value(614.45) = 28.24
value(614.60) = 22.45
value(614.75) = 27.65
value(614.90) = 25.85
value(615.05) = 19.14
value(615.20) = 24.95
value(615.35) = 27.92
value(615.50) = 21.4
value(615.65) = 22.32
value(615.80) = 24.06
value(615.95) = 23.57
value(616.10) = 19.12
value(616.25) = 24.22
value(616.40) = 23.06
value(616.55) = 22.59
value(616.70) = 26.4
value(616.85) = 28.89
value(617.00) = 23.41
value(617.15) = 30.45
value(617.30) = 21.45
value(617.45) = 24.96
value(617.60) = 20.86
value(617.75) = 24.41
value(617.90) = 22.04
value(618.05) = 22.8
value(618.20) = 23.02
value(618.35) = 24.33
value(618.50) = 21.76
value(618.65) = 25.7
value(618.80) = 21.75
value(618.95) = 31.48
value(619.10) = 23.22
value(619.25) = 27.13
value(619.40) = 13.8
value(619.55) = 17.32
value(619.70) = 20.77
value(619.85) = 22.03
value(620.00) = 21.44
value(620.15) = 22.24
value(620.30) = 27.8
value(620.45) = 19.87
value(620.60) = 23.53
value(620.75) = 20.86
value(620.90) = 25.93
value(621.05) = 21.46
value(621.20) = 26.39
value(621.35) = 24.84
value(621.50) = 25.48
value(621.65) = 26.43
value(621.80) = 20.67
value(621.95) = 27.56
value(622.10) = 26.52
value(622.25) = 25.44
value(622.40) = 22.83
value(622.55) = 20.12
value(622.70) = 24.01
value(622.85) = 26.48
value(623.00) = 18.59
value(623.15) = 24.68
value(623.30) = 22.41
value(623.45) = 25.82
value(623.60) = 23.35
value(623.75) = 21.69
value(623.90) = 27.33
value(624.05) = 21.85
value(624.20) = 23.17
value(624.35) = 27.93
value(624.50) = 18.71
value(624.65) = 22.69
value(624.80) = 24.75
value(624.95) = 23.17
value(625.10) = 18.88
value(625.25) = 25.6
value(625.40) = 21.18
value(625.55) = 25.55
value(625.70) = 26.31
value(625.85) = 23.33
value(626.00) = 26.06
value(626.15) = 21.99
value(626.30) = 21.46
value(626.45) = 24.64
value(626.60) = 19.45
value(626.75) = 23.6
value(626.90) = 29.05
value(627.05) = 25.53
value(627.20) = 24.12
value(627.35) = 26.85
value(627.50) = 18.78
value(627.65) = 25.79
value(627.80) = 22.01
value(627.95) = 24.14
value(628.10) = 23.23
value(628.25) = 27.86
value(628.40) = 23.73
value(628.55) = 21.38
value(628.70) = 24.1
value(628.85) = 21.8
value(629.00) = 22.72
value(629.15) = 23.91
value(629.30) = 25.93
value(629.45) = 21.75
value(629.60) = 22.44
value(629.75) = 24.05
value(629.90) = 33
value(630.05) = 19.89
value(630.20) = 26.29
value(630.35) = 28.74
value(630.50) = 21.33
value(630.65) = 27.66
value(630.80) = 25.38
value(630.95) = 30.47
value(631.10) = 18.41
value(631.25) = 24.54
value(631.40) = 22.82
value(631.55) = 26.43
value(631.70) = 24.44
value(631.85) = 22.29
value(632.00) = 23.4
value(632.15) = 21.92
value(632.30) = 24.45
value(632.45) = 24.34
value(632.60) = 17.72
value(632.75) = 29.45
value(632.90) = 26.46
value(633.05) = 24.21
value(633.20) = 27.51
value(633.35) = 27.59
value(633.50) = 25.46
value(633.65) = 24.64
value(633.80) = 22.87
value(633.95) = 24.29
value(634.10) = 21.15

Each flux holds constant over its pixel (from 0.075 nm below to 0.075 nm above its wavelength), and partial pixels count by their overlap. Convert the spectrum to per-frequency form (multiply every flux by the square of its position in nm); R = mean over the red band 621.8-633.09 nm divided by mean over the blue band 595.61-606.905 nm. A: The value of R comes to 1.07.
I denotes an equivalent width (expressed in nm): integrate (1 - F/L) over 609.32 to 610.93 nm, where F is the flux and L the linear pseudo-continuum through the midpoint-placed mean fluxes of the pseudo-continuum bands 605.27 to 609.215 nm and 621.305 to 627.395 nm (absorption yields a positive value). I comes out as 0.08 nm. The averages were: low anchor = 23.9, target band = 22.6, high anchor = 23.9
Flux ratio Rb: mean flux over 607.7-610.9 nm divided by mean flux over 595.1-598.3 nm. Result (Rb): 0.9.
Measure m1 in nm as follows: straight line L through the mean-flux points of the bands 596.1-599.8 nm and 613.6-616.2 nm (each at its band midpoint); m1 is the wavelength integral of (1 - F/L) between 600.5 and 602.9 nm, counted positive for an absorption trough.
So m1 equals 0.20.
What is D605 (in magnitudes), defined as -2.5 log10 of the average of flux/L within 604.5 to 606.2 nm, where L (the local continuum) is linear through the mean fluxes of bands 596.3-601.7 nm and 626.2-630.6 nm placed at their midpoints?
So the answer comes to 0.12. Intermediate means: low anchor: 25.4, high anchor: 24.1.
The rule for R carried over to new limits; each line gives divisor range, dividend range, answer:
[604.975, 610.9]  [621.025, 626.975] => 1.07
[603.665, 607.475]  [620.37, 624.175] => 1.08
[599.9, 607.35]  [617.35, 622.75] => 1.04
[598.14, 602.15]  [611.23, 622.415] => 1.04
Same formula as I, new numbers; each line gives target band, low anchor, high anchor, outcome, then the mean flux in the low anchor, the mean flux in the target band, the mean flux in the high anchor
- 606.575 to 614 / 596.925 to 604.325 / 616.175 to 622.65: 0.24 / 25.2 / 23.6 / 23.7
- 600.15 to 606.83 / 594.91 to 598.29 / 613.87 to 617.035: 0.37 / 25.5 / 23.7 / 24.4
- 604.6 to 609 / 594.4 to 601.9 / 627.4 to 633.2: 0.18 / 24.8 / 23.6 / 24.2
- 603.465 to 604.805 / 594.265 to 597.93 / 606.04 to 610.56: 0.03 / 25.4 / 23.8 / 23.9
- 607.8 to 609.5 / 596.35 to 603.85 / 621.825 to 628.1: 0.03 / 25.4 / 24.3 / 23.7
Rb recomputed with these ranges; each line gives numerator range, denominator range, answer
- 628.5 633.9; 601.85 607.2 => 1.02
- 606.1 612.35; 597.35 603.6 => 0.96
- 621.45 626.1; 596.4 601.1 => 0.93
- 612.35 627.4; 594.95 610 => 0.98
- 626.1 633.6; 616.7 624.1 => 1.03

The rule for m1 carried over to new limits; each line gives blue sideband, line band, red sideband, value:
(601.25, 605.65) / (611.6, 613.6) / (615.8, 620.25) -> -0.02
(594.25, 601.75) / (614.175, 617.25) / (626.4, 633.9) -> -0.01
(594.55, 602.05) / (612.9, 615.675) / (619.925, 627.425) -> -0.01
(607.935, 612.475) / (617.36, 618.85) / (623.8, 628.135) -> 0.04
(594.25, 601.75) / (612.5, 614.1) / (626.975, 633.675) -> 0.09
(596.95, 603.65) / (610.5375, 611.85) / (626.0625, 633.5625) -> 0.07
